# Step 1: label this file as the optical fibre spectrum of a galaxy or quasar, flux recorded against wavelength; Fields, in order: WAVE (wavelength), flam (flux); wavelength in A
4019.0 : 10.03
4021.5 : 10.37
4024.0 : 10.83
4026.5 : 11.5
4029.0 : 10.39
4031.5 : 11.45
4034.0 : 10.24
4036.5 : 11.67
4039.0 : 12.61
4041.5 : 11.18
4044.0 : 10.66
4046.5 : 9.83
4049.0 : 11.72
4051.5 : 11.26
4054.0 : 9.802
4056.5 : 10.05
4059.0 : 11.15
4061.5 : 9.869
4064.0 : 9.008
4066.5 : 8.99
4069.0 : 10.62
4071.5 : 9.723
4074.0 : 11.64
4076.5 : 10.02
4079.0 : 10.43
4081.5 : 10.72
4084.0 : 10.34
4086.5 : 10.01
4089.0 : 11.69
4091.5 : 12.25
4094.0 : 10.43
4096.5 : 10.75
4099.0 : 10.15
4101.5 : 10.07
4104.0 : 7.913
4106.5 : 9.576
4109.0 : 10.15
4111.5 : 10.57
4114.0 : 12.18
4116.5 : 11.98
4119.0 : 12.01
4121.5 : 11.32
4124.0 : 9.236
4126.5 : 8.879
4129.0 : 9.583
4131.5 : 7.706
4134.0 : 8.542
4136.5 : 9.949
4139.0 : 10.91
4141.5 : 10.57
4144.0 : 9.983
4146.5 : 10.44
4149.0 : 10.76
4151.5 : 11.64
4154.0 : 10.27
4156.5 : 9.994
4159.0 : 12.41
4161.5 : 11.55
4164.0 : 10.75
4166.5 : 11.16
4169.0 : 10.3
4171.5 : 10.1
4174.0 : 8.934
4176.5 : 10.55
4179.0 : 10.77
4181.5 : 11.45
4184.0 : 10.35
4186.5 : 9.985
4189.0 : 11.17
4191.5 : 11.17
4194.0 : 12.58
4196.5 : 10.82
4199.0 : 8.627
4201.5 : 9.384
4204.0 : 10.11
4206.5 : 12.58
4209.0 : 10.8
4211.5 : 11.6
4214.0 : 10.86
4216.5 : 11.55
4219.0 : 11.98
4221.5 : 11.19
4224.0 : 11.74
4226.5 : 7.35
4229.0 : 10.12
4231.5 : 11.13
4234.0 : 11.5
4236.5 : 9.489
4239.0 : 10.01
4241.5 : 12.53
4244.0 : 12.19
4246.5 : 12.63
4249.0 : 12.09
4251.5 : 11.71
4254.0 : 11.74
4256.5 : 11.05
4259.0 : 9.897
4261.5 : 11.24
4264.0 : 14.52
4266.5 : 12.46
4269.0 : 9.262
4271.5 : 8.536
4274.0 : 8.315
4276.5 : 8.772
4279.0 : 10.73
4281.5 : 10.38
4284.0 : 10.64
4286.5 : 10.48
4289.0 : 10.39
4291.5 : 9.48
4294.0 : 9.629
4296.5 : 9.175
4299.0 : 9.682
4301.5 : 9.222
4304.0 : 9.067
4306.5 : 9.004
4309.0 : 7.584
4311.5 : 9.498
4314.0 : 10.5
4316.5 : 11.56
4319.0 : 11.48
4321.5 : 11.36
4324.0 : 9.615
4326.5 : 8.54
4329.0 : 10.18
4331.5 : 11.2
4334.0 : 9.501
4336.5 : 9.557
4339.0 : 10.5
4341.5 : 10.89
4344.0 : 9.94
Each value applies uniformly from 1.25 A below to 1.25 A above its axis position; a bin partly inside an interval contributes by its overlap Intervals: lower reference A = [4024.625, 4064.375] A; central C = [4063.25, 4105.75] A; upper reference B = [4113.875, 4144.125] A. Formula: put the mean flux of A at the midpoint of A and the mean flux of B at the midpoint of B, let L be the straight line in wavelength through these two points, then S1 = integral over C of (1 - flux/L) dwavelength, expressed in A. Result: 0.9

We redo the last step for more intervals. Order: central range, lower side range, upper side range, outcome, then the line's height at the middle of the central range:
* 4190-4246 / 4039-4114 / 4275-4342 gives -4.3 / 10.1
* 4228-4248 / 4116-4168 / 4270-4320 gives -2.5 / 9.97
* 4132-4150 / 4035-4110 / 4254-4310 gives 0.5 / 10.3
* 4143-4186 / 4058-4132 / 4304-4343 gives -1.8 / 10.2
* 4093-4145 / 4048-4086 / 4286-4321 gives 0.5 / 10.2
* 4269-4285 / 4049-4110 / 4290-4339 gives 0.6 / 9.88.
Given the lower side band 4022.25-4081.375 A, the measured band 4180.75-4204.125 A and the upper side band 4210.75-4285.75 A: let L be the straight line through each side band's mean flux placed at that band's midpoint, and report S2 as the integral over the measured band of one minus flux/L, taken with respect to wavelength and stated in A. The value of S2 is 0.6 A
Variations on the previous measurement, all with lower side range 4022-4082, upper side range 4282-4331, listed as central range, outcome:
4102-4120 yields -0.2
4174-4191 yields -0.6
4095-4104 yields 0.4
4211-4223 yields -1.5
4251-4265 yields -2.3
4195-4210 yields -0.3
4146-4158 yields -0.4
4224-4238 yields 0.0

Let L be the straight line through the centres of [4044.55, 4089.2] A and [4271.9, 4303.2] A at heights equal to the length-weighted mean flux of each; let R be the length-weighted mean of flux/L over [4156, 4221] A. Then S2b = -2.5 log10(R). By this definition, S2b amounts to -0.09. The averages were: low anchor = 10.4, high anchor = 9.7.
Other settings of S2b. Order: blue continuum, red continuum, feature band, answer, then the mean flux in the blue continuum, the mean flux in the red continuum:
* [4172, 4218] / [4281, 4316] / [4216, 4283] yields -0.07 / 10.7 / 9.65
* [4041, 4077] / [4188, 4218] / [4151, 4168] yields -0.03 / 10.4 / 10.9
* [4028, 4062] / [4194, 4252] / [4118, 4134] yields 0.13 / 10.9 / 11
